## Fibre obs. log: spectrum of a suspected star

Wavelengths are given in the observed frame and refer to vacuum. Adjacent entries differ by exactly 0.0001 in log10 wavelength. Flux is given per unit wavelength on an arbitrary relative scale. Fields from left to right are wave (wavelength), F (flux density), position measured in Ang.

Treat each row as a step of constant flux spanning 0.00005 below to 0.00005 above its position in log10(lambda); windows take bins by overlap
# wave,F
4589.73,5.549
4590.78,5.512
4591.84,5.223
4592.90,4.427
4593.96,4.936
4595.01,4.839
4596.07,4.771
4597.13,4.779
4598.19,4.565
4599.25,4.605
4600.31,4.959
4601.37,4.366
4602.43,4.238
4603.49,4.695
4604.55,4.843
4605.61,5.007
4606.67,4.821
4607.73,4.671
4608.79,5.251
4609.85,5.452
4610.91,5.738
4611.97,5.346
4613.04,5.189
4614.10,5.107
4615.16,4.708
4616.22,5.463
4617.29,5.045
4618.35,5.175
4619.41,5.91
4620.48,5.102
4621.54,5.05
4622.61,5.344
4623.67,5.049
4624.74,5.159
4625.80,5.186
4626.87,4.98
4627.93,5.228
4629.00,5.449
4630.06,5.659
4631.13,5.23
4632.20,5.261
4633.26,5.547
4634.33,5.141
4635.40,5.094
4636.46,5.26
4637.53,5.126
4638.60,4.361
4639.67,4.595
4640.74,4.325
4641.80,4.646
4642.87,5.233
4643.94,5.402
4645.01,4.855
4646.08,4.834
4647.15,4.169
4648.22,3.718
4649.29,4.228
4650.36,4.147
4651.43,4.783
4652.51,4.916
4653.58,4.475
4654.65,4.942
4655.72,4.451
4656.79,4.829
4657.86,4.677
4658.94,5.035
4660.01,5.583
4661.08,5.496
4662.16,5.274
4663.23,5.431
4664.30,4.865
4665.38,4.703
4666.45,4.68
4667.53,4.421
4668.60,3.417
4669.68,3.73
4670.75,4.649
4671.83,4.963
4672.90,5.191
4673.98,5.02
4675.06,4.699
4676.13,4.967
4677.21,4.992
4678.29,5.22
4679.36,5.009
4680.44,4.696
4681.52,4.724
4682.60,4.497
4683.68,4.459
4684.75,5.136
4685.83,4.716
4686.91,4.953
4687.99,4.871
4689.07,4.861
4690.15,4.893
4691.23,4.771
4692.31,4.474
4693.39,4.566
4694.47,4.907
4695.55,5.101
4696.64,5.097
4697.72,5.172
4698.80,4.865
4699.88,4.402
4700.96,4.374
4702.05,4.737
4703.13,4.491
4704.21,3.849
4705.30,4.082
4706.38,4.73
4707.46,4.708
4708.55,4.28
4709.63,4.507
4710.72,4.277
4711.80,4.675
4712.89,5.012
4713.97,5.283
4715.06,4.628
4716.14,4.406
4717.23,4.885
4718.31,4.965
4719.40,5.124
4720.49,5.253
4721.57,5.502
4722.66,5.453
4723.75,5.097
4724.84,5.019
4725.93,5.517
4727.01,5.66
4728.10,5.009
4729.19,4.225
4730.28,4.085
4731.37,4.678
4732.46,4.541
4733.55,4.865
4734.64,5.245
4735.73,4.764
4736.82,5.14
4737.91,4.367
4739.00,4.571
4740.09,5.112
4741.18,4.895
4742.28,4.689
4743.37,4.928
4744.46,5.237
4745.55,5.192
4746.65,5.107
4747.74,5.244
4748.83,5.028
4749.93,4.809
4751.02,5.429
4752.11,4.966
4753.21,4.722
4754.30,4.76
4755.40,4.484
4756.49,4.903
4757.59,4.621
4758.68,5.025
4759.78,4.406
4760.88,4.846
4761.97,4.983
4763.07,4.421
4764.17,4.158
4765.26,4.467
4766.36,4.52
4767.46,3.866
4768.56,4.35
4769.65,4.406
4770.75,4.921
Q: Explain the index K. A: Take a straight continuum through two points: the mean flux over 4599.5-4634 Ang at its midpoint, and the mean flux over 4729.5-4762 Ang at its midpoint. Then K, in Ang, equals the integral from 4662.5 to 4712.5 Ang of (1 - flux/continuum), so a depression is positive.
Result 2.8 Ang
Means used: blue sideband 5.13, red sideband 4.85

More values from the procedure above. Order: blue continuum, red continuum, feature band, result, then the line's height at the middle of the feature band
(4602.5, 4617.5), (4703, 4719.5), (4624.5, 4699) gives -0.3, 4.83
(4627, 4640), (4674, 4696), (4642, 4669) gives 1.5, 5.02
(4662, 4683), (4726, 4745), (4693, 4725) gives 0.2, 4.8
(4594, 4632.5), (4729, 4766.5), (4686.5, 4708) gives 0.9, 4.89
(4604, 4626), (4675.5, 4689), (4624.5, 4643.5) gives 0.0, 5.08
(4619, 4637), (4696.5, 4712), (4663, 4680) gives 0.4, 4.85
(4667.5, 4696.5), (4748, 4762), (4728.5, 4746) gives 0.1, 4.82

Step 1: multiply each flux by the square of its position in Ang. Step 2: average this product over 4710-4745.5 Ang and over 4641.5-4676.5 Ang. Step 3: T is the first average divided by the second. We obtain 1.1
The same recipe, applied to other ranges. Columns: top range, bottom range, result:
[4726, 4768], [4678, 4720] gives 1.04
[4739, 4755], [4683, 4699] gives 1.05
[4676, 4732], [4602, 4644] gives 0.97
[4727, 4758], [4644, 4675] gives 1.07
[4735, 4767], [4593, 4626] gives 1.02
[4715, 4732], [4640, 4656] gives 1.11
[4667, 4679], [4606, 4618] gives 0.93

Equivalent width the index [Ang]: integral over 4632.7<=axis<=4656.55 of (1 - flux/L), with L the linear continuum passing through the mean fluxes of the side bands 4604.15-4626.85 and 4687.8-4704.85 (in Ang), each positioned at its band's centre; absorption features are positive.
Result 1.3 Ang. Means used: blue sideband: 5.17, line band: 4.74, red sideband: 4.71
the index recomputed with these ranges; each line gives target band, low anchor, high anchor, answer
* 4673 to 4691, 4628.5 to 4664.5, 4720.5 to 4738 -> 0.3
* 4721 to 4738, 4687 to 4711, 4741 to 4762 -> -0.6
